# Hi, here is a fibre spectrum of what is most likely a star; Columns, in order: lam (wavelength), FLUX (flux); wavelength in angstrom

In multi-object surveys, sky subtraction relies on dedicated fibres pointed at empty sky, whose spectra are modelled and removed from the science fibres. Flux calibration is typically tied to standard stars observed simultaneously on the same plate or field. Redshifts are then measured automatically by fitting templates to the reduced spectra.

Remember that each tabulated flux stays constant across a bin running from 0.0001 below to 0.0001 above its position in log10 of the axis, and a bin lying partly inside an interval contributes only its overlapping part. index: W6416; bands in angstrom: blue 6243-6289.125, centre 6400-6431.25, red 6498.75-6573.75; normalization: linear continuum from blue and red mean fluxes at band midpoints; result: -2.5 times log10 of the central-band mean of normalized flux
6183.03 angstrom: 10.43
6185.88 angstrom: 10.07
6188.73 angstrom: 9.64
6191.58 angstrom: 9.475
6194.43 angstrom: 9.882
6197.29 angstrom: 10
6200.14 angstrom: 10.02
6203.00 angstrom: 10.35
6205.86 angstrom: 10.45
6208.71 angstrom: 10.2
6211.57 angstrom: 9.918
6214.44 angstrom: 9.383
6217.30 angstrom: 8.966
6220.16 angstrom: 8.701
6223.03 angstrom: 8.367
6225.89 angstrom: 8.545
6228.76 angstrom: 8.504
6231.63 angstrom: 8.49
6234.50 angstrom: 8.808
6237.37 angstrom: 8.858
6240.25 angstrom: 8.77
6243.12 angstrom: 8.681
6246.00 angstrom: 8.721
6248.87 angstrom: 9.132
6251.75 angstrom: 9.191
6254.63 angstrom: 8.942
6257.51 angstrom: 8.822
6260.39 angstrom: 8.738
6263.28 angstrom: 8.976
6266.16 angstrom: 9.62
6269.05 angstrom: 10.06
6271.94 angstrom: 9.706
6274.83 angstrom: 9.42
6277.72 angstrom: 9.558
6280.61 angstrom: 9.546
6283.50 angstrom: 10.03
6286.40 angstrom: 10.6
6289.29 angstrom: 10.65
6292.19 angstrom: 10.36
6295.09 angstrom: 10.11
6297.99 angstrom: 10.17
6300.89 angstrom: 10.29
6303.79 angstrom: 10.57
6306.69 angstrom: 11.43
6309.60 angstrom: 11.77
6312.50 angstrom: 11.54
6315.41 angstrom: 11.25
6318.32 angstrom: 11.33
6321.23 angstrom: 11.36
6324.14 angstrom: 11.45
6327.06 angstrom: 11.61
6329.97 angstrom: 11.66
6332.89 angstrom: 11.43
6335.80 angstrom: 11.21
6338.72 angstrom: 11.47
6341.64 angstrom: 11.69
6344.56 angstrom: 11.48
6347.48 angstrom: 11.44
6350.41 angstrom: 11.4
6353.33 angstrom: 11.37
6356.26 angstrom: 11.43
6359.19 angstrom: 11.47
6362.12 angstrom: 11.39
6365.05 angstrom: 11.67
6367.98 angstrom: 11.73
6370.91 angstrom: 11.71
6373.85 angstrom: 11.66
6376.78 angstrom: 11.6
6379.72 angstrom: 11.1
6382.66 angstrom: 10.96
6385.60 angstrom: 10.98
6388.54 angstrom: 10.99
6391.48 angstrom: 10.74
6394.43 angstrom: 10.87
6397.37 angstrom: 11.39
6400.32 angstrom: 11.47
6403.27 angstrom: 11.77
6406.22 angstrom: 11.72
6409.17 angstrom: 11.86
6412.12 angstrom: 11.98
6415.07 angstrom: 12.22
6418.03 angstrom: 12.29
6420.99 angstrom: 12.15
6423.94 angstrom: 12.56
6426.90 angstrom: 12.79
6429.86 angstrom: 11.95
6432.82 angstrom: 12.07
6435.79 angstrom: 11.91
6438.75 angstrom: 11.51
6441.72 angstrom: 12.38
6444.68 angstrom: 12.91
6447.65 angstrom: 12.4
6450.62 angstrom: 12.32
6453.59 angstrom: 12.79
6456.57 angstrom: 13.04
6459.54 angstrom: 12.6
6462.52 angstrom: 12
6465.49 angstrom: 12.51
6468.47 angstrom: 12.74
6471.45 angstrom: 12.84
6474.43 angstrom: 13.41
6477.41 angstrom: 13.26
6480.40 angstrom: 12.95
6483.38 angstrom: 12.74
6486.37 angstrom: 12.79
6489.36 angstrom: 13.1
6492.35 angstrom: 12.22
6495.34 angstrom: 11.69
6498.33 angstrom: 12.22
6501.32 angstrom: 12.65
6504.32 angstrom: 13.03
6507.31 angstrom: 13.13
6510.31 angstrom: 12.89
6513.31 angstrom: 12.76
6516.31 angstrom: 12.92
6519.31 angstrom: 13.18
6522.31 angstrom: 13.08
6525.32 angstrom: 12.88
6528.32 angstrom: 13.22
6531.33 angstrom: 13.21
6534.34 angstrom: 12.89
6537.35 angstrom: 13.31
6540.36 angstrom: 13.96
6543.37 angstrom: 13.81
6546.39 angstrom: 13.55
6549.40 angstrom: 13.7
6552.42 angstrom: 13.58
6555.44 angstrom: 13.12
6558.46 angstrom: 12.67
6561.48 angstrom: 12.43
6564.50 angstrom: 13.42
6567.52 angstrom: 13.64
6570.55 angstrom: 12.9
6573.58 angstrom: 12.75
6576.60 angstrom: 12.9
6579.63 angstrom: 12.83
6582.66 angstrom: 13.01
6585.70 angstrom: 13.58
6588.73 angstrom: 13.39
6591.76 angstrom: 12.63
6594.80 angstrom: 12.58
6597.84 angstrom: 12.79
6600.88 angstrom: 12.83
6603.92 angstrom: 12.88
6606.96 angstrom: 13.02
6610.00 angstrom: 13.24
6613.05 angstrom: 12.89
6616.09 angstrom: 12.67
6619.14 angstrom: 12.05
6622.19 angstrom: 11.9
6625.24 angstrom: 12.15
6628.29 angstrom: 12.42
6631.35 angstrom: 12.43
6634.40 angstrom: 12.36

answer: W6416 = -0.06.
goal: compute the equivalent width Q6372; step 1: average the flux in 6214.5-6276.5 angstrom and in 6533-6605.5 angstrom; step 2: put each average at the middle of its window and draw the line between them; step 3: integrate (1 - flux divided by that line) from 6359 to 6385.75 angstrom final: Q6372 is -2.15 angstrom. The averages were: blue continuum 8.97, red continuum 13.1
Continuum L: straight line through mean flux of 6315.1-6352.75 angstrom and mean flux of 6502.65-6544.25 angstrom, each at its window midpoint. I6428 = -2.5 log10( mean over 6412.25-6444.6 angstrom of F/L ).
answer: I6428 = 0.01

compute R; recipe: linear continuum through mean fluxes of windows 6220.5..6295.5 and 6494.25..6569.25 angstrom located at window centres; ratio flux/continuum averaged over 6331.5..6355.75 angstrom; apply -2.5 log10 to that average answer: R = -0.098 mag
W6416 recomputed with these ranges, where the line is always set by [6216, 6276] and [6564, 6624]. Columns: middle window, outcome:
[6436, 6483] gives -0.11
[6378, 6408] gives -0.06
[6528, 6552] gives -0.10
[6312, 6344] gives -0.16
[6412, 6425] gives -0.13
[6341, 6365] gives -0.13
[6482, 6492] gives -0.10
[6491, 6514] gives -0.06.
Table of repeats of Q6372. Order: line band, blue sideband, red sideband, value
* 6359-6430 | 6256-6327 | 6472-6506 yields -0.3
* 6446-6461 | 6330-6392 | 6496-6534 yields -0.4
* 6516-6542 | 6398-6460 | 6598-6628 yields -1.6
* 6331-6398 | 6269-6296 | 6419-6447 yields -0.8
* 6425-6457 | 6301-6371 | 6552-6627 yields -0.9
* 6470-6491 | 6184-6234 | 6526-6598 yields -1.2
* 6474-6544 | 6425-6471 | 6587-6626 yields -2.4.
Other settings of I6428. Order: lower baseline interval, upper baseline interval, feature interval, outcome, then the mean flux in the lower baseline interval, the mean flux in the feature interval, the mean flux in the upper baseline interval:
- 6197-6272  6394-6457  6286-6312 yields -0.054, 9.2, 10.7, 12.1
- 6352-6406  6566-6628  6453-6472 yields -0.063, 11.4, 12.6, 12.8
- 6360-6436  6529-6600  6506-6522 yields -0.024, 11.7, 13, 13.2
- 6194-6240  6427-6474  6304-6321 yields -0.080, 9.31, 11.4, 12.4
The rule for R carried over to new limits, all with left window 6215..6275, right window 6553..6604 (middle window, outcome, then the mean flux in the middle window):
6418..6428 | -0.126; 12.5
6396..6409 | -0.073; 11.6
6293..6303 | -0.070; 10.2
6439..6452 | -0.095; 12.4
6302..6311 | -0.159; 11.2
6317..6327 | -0.156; 11.4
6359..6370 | -0.118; 11.6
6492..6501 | -0.011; 12.1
